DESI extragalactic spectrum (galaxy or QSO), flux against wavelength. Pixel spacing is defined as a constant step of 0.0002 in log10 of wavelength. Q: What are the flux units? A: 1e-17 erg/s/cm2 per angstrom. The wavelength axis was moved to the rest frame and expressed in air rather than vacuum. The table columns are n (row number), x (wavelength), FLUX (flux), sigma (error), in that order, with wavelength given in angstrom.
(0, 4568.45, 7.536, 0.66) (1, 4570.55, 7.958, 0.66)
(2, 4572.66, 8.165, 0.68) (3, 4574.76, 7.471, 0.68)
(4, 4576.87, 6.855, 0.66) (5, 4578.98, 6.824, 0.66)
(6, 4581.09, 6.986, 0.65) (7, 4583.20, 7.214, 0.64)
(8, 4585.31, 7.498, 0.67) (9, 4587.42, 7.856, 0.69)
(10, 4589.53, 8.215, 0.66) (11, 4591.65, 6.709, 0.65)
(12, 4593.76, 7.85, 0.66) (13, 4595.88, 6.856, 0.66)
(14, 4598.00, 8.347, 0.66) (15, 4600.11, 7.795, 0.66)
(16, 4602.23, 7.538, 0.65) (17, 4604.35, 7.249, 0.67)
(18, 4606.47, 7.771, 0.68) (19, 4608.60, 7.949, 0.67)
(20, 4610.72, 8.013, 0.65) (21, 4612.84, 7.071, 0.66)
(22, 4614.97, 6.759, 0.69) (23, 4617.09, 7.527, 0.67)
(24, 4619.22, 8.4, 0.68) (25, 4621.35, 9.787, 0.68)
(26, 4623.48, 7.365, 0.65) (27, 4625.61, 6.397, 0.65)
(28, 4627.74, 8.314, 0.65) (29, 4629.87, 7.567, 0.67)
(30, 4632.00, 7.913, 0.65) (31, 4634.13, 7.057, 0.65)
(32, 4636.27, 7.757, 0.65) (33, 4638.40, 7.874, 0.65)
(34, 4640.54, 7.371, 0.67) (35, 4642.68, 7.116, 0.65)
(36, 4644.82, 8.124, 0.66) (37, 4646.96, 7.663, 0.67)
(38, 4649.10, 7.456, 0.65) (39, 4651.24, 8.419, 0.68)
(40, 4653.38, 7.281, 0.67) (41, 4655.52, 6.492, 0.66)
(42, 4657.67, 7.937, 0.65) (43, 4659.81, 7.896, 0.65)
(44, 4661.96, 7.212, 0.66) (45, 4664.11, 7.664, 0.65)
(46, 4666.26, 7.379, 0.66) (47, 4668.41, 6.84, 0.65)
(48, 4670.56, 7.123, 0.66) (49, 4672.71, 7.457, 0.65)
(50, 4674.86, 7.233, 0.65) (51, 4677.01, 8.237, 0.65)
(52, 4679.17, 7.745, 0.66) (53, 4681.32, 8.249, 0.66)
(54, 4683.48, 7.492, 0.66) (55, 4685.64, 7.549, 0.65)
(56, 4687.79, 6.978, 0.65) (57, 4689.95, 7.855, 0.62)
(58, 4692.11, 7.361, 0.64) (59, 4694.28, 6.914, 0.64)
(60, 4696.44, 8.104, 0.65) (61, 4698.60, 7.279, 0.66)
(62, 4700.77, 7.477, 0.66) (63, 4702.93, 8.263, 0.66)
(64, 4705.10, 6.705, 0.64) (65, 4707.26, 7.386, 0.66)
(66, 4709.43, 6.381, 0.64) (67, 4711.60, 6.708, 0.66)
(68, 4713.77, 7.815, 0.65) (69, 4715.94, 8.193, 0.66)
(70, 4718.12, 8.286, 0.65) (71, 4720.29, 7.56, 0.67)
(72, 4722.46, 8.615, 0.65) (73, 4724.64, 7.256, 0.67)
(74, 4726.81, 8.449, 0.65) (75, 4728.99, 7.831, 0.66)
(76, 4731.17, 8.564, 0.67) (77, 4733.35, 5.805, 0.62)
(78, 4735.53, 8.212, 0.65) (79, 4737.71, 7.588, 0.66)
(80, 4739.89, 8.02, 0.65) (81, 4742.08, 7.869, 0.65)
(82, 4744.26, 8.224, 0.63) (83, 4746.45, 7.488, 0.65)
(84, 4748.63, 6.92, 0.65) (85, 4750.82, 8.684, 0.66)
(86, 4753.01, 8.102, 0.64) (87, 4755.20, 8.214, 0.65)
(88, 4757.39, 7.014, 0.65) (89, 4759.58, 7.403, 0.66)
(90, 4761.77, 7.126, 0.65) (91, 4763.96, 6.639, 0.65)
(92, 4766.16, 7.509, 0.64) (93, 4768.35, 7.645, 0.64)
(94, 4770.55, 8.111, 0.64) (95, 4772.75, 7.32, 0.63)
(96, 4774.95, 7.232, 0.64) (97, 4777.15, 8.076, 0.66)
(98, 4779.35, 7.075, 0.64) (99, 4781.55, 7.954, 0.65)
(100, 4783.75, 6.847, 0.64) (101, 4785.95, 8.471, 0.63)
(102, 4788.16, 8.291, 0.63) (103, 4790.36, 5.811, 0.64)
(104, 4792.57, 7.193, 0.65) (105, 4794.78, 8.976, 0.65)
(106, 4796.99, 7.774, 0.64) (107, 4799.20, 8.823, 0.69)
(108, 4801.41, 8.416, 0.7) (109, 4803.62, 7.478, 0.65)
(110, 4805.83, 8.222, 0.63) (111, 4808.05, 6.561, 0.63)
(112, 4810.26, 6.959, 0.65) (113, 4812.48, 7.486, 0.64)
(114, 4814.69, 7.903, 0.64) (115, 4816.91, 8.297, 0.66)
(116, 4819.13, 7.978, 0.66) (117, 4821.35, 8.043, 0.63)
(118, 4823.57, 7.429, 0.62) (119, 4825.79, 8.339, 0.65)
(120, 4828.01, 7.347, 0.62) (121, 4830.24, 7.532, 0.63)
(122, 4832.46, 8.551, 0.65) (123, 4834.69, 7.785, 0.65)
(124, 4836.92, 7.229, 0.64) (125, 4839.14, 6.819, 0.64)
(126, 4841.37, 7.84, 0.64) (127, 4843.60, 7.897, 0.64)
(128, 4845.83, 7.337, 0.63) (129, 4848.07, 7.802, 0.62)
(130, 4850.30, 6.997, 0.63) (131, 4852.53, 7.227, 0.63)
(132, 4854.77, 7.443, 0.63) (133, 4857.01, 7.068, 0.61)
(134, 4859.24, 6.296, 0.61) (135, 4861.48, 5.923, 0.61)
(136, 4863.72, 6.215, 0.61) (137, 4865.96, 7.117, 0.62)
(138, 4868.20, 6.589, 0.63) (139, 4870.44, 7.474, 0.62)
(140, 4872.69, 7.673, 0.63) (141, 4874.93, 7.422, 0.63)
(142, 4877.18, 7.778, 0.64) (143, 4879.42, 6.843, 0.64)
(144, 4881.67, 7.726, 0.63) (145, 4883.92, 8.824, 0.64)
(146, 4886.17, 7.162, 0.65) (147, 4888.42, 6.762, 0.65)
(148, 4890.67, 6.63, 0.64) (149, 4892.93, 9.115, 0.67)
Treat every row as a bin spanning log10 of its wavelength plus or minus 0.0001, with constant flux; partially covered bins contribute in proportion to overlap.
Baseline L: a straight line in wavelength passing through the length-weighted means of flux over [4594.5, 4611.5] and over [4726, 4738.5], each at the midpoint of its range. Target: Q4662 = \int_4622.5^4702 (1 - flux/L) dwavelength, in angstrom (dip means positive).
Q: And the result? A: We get 1.9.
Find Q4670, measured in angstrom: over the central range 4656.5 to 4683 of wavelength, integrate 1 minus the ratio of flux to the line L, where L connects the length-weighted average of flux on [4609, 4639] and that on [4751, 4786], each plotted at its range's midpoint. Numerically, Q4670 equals 0.3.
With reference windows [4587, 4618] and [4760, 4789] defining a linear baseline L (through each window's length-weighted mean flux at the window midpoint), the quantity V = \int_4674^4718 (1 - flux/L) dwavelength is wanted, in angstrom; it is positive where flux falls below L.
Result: 0.2 angstrom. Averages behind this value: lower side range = 7.56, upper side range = 7.55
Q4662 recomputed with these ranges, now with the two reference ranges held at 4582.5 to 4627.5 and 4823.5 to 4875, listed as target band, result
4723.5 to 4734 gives -0.3 angstrom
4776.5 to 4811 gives -1.4 angstrom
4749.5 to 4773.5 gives -0.6 angstrom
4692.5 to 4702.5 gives 0.0 angstrom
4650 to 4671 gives 0.4 angstrom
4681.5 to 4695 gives 0.2 angstrom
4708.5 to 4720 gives 0.0 angstrom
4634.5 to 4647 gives 0.0 angstrom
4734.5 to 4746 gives -0.8 angstrom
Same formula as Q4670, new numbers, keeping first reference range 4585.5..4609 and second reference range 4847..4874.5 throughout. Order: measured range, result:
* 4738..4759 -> -1.59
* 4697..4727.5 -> -1.00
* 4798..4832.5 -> -3.43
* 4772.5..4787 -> -0.78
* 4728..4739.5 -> -0.50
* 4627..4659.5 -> -0.43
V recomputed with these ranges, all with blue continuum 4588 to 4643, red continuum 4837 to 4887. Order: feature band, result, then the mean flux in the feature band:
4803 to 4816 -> -0.2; 7.45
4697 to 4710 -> 0.3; 7.32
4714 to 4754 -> -2.2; 7.87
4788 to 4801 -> -0.8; 7.81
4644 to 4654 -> -0.3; 7.81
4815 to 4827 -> -1.1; 8.01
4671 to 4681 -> -0.2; 7.68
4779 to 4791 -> -0.2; 7.5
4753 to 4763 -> -0.1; 7.51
